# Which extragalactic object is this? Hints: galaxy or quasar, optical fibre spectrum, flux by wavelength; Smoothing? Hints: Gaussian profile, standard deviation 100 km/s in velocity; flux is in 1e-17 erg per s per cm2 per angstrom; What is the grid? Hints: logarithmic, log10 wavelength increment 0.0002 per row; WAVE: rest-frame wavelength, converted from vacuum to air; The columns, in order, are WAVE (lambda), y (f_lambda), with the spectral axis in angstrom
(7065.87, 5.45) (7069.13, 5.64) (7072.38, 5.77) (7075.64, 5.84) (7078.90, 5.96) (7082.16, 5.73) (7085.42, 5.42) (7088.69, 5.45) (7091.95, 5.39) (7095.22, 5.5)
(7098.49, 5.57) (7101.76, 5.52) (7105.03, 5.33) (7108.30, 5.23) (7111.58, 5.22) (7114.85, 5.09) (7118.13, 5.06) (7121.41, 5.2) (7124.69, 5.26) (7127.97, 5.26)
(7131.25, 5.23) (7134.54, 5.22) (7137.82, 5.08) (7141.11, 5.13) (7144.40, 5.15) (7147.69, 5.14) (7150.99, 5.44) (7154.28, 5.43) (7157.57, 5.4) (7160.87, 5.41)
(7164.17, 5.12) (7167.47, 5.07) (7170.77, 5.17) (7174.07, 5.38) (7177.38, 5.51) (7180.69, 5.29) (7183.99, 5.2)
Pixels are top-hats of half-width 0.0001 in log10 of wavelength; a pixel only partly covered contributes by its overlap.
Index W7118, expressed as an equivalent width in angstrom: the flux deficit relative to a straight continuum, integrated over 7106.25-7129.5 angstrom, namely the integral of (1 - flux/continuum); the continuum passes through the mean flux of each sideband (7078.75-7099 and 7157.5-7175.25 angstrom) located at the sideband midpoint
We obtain 1.0 angstrom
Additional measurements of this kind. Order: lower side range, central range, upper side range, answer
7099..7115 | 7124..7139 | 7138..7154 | 0.1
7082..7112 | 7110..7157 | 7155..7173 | 1.0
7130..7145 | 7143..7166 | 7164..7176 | -0.5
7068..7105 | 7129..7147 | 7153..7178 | 0.8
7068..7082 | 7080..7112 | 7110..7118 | -0.1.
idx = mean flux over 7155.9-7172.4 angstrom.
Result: 5.24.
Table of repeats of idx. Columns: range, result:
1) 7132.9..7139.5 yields 5.15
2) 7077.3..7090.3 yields 5.64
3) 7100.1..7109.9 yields 5.36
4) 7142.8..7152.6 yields 5.24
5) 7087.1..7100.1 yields 5.48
